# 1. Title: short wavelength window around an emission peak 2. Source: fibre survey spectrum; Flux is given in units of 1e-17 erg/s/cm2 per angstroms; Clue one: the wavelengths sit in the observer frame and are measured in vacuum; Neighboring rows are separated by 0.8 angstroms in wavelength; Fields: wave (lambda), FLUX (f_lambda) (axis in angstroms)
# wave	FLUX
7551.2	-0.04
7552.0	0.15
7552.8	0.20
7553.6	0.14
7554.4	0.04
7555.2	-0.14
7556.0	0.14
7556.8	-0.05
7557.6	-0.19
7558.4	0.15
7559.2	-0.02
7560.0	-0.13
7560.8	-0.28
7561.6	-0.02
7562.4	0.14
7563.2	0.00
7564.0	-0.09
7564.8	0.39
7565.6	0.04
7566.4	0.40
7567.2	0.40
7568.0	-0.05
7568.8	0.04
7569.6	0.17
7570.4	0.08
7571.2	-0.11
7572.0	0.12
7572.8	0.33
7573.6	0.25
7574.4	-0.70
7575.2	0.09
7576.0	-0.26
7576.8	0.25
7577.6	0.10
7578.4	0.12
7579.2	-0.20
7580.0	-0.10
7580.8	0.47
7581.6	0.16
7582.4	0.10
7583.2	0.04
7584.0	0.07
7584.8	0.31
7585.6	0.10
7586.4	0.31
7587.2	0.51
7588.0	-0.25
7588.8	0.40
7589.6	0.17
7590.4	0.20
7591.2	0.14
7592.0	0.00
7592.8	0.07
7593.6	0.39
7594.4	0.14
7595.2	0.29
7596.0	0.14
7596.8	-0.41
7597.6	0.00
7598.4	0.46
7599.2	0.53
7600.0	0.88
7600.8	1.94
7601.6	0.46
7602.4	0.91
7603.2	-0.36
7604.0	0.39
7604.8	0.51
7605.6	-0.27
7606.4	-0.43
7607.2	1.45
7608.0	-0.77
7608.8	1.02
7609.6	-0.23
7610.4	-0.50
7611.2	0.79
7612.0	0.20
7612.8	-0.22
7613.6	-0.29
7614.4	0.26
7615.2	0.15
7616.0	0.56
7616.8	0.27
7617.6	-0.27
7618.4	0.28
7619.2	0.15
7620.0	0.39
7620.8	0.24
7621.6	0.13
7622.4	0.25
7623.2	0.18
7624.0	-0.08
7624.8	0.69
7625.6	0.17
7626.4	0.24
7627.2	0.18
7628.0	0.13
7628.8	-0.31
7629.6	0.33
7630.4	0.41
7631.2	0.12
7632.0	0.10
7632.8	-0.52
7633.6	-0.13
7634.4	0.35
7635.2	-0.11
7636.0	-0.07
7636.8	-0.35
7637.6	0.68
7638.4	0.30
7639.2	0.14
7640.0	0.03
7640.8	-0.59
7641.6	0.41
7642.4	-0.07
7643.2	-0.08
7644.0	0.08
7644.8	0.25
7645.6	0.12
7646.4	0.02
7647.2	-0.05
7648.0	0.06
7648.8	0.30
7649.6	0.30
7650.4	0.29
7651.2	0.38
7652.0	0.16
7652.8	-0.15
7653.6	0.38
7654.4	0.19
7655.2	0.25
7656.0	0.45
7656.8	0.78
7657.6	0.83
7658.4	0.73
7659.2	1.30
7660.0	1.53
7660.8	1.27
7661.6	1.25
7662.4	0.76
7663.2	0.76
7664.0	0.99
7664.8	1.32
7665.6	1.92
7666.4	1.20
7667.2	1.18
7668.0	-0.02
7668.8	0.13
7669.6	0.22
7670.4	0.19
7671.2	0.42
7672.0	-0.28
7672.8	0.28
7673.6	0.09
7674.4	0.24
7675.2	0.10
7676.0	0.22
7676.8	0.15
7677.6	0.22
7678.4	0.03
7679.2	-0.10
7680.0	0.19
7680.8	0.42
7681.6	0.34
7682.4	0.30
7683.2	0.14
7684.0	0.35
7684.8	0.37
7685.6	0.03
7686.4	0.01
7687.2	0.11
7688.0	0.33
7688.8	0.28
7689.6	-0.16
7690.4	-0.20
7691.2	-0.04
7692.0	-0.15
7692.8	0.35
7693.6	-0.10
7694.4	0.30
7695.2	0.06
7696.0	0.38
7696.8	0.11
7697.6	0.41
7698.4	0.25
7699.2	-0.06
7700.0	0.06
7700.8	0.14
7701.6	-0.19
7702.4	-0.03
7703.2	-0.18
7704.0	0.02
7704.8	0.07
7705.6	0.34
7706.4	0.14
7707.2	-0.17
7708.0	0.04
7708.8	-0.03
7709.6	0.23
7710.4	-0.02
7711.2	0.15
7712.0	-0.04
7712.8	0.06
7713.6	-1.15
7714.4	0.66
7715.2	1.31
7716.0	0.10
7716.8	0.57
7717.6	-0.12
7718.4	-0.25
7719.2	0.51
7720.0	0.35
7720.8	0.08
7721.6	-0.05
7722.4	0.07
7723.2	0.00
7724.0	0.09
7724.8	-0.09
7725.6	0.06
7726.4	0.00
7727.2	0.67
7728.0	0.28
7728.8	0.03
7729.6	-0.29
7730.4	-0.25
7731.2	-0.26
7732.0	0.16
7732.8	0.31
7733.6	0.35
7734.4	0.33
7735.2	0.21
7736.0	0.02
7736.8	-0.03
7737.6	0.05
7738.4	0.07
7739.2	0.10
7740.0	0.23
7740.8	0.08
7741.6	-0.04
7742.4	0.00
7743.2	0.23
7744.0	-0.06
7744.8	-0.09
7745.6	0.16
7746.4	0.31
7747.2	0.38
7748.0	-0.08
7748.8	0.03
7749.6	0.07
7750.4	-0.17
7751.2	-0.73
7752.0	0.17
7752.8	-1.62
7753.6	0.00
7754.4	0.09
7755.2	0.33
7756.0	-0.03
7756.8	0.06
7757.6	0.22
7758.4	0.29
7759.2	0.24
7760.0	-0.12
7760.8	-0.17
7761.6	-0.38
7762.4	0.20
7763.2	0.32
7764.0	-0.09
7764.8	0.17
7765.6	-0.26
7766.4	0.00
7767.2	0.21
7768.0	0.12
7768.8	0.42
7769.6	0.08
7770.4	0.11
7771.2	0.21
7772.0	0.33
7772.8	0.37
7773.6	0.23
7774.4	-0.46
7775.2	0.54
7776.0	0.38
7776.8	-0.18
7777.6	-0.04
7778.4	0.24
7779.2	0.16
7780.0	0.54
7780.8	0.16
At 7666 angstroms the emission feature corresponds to [O II]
